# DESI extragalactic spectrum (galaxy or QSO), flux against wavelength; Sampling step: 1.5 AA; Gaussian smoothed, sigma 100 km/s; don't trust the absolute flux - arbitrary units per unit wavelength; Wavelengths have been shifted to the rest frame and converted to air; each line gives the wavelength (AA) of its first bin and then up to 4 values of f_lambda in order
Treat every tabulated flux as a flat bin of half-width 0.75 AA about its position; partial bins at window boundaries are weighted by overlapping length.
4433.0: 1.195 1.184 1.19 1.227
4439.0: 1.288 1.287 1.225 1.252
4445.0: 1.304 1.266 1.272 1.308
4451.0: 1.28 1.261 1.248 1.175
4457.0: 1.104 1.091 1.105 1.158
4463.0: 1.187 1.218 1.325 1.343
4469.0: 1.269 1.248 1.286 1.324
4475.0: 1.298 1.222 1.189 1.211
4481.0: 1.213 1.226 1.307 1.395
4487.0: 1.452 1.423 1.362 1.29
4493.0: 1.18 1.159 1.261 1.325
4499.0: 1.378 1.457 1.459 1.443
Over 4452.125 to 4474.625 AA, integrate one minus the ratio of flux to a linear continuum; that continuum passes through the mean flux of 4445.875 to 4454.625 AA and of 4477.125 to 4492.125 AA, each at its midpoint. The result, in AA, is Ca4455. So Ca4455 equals 1.1 AA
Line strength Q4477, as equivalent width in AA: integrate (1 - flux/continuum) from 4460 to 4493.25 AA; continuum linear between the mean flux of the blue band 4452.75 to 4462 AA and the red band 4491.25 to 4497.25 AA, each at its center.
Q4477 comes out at -2.4 AA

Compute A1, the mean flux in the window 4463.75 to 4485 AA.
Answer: 1.26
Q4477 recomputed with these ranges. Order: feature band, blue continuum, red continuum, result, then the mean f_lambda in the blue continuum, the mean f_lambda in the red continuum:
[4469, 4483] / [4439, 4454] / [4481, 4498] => 0.5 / 1.27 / 1.3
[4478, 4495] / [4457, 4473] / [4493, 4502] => -0.1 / 1.22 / 1.32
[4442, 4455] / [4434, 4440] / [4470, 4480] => -0.4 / 1.23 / 1.26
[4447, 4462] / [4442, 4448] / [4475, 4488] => 0.8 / 1.27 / 1.28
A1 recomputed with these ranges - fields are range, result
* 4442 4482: 1.24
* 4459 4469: 1.22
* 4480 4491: 1.34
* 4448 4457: 1.24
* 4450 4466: 1.19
